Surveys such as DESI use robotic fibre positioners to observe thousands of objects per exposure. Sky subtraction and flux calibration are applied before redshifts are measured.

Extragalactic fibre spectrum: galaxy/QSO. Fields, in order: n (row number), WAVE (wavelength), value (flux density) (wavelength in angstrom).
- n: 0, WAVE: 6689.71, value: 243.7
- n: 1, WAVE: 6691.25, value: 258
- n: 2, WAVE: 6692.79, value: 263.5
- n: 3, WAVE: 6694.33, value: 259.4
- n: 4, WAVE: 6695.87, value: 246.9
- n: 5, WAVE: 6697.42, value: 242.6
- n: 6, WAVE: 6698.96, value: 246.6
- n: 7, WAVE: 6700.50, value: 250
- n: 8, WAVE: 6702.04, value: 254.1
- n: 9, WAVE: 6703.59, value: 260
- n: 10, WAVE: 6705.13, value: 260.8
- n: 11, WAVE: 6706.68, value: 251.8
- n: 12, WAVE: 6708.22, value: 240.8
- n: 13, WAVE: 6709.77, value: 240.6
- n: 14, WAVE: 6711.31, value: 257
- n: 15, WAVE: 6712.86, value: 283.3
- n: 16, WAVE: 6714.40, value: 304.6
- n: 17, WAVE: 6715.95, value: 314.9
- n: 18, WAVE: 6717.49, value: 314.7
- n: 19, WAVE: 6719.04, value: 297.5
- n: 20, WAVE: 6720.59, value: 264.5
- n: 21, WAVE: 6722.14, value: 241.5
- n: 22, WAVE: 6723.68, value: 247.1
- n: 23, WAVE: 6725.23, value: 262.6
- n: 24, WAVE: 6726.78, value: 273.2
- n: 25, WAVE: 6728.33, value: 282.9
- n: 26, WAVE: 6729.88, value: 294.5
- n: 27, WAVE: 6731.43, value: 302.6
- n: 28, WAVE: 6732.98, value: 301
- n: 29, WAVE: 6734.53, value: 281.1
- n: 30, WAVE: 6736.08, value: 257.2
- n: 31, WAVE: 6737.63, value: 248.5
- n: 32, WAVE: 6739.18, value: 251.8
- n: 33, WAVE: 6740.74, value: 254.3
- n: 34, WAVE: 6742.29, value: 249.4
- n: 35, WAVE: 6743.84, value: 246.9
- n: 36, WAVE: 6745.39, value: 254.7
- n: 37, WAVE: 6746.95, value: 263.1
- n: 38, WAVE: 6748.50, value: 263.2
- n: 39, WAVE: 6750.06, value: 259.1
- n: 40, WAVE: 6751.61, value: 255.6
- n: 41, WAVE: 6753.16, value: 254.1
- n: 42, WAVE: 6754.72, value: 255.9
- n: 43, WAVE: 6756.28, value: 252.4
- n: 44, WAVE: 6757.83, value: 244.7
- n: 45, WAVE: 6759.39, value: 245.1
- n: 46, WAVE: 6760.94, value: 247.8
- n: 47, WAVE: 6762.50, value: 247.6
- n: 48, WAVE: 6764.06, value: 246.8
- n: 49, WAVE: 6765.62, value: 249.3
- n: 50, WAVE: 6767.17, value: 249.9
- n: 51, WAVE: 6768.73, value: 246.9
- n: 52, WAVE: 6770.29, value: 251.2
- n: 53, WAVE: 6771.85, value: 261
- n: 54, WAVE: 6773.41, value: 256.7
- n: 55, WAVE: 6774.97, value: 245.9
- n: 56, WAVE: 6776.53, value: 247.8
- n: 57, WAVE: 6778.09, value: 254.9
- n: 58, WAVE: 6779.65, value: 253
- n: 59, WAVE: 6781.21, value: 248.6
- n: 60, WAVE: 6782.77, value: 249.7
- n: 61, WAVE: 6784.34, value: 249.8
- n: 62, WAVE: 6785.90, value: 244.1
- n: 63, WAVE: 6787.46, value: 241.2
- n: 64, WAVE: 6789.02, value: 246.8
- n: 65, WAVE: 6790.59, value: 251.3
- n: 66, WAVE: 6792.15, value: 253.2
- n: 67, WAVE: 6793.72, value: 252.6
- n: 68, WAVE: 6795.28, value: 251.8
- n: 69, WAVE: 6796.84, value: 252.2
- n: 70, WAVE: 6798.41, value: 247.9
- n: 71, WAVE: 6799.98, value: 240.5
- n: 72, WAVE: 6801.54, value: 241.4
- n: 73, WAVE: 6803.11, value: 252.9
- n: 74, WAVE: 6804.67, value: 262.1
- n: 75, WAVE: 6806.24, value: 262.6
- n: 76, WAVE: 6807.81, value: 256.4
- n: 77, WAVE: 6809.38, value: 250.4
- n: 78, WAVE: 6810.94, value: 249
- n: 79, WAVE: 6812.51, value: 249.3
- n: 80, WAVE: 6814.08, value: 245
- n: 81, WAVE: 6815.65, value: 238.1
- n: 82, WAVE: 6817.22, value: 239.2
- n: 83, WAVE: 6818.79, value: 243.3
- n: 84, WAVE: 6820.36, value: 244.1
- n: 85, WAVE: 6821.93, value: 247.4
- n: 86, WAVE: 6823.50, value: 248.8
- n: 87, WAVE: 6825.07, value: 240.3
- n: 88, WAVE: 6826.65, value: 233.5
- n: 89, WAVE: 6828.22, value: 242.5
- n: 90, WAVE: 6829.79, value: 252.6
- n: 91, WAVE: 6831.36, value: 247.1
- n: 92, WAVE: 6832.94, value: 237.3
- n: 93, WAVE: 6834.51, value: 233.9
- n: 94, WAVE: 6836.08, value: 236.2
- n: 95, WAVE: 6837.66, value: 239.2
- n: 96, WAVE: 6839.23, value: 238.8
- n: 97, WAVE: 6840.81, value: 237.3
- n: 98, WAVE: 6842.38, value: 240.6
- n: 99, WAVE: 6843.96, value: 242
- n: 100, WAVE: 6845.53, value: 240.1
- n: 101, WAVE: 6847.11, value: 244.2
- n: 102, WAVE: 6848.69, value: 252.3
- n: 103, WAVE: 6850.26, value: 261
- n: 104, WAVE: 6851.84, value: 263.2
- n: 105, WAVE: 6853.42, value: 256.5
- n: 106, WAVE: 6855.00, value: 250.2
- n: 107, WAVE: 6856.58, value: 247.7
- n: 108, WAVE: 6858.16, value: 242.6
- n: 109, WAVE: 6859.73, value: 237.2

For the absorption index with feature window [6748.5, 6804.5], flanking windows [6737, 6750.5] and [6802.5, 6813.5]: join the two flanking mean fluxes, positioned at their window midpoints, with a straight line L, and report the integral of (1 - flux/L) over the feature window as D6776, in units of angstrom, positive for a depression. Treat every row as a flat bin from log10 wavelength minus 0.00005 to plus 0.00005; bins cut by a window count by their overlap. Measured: 0.92 angstrom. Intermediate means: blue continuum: 254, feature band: 250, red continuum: 255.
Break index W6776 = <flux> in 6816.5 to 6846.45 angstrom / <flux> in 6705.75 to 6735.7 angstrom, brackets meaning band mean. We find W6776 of 0.87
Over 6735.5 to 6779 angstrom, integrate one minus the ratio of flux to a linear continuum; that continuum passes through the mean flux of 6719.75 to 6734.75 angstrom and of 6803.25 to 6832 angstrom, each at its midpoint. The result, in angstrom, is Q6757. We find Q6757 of 2.23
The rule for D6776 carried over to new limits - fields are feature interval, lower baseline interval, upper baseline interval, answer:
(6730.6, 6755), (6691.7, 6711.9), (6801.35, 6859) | -1.22 angstrom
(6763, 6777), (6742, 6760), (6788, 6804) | 0.07 angstrom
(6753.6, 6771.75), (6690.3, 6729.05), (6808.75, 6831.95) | 0.40 angstrom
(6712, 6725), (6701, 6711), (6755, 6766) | -1.65 angstrom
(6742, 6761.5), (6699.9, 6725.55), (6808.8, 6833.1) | 0.44 angstrom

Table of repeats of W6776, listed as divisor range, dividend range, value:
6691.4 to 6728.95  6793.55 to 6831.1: 0.93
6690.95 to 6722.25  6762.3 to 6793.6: 0.94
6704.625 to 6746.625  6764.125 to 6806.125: 0.93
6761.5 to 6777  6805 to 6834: 0.98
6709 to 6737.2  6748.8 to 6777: 0.90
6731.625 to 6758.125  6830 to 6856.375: 0.94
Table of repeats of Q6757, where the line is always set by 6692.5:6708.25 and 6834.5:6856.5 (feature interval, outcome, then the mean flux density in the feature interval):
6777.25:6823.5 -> -0.2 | 249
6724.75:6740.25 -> -1.5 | 275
